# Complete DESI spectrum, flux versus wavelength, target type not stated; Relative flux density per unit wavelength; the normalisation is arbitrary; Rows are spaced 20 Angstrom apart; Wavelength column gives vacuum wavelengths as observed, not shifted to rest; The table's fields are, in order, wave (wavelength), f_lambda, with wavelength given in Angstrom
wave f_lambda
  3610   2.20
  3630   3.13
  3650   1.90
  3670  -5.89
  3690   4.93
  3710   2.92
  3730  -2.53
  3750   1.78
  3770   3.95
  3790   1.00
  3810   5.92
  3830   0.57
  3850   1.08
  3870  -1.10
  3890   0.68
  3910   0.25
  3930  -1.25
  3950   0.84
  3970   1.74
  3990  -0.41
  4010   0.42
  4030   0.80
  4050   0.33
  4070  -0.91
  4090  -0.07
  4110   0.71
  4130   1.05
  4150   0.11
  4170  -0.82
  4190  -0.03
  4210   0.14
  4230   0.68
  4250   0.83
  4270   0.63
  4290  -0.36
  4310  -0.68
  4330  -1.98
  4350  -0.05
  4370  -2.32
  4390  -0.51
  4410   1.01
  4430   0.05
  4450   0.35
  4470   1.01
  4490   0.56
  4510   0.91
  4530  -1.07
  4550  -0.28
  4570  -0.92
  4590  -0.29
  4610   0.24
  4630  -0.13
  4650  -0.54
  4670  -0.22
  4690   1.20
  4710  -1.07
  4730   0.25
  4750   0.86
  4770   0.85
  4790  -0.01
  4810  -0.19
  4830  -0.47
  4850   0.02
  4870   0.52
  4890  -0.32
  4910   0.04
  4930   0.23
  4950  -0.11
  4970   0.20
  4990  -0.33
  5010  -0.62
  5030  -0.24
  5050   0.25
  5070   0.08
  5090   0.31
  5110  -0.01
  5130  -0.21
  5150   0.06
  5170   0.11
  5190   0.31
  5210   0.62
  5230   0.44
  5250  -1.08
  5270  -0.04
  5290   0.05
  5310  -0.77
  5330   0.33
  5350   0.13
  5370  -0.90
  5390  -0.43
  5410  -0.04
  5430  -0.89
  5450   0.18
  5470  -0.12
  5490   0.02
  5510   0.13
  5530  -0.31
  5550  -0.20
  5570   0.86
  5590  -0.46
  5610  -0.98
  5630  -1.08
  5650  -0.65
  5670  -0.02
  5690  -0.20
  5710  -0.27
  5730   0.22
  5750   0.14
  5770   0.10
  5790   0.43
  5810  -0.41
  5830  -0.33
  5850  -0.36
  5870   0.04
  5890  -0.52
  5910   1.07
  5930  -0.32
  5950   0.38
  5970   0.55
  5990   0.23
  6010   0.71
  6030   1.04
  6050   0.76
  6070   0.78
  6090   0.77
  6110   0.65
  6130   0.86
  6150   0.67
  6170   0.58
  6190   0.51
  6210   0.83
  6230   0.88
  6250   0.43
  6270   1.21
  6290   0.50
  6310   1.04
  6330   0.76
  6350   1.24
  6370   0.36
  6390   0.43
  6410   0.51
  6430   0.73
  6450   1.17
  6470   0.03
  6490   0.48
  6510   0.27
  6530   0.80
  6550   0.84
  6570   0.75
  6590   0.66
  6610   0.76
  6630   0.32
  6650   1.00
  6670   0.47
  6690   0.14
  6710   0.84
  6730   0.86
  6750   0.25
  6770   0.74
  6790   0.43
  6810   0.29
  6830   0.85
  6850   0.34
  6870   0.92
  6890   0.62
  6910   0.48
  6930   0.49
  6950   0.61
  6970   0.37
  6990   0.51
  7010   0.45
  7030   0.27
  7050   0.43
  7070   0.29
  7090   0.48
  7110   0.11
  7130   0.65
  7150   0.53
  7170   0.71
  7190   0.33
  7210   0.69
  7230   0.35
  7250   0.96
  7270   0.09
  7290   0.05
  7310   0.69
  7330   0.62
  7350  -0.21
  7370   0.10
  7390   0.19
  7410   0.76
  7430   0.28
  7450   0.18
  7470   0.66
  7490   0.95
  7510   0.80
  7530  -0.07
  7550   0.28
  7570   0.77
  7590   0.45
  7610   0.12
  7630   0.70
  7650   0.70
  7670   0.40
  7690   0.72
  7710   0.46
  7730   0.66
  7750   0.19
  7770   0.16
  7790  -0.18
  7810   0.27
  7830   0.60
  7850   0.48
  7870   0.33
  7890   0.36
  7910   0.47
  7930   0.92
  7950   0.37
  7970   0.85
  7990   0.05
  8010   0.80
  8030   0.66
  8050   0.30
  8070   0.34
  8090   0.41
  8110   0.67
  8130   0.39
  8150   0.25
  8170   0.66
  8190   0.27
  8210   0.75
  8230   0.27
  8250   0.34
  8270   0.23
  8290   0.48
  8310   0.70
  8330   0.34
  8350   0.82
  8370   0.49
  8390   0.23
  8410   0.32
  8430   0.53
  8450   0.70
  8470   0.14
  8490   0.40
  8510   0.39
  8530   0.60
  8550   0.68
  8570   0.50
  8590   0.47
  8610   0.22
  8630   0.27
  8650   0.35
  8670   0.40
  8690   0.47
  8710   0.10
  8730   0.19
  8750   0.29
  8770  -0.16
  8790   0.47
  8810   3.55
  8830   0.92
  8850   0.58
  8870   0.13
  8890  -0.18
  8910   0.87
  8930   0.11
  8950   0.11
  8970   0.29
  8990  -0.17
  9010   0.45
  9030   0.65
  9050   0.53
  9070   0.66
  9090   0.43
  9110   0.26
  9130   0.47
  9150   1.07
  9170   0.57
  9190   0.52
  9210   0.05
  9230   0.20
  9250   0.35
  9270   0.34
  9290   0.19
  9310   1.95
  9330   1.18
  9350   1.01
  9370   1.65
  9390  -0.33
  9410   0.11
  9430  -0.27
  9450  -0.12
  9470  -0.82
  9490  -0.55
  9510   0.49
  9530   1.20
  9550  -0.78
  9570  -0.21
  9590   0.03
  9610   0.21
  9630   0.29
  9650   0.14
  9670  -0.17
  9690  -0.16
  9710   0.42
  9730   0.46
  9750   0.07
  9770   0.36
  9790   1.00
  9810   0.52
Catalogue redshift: 1.364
